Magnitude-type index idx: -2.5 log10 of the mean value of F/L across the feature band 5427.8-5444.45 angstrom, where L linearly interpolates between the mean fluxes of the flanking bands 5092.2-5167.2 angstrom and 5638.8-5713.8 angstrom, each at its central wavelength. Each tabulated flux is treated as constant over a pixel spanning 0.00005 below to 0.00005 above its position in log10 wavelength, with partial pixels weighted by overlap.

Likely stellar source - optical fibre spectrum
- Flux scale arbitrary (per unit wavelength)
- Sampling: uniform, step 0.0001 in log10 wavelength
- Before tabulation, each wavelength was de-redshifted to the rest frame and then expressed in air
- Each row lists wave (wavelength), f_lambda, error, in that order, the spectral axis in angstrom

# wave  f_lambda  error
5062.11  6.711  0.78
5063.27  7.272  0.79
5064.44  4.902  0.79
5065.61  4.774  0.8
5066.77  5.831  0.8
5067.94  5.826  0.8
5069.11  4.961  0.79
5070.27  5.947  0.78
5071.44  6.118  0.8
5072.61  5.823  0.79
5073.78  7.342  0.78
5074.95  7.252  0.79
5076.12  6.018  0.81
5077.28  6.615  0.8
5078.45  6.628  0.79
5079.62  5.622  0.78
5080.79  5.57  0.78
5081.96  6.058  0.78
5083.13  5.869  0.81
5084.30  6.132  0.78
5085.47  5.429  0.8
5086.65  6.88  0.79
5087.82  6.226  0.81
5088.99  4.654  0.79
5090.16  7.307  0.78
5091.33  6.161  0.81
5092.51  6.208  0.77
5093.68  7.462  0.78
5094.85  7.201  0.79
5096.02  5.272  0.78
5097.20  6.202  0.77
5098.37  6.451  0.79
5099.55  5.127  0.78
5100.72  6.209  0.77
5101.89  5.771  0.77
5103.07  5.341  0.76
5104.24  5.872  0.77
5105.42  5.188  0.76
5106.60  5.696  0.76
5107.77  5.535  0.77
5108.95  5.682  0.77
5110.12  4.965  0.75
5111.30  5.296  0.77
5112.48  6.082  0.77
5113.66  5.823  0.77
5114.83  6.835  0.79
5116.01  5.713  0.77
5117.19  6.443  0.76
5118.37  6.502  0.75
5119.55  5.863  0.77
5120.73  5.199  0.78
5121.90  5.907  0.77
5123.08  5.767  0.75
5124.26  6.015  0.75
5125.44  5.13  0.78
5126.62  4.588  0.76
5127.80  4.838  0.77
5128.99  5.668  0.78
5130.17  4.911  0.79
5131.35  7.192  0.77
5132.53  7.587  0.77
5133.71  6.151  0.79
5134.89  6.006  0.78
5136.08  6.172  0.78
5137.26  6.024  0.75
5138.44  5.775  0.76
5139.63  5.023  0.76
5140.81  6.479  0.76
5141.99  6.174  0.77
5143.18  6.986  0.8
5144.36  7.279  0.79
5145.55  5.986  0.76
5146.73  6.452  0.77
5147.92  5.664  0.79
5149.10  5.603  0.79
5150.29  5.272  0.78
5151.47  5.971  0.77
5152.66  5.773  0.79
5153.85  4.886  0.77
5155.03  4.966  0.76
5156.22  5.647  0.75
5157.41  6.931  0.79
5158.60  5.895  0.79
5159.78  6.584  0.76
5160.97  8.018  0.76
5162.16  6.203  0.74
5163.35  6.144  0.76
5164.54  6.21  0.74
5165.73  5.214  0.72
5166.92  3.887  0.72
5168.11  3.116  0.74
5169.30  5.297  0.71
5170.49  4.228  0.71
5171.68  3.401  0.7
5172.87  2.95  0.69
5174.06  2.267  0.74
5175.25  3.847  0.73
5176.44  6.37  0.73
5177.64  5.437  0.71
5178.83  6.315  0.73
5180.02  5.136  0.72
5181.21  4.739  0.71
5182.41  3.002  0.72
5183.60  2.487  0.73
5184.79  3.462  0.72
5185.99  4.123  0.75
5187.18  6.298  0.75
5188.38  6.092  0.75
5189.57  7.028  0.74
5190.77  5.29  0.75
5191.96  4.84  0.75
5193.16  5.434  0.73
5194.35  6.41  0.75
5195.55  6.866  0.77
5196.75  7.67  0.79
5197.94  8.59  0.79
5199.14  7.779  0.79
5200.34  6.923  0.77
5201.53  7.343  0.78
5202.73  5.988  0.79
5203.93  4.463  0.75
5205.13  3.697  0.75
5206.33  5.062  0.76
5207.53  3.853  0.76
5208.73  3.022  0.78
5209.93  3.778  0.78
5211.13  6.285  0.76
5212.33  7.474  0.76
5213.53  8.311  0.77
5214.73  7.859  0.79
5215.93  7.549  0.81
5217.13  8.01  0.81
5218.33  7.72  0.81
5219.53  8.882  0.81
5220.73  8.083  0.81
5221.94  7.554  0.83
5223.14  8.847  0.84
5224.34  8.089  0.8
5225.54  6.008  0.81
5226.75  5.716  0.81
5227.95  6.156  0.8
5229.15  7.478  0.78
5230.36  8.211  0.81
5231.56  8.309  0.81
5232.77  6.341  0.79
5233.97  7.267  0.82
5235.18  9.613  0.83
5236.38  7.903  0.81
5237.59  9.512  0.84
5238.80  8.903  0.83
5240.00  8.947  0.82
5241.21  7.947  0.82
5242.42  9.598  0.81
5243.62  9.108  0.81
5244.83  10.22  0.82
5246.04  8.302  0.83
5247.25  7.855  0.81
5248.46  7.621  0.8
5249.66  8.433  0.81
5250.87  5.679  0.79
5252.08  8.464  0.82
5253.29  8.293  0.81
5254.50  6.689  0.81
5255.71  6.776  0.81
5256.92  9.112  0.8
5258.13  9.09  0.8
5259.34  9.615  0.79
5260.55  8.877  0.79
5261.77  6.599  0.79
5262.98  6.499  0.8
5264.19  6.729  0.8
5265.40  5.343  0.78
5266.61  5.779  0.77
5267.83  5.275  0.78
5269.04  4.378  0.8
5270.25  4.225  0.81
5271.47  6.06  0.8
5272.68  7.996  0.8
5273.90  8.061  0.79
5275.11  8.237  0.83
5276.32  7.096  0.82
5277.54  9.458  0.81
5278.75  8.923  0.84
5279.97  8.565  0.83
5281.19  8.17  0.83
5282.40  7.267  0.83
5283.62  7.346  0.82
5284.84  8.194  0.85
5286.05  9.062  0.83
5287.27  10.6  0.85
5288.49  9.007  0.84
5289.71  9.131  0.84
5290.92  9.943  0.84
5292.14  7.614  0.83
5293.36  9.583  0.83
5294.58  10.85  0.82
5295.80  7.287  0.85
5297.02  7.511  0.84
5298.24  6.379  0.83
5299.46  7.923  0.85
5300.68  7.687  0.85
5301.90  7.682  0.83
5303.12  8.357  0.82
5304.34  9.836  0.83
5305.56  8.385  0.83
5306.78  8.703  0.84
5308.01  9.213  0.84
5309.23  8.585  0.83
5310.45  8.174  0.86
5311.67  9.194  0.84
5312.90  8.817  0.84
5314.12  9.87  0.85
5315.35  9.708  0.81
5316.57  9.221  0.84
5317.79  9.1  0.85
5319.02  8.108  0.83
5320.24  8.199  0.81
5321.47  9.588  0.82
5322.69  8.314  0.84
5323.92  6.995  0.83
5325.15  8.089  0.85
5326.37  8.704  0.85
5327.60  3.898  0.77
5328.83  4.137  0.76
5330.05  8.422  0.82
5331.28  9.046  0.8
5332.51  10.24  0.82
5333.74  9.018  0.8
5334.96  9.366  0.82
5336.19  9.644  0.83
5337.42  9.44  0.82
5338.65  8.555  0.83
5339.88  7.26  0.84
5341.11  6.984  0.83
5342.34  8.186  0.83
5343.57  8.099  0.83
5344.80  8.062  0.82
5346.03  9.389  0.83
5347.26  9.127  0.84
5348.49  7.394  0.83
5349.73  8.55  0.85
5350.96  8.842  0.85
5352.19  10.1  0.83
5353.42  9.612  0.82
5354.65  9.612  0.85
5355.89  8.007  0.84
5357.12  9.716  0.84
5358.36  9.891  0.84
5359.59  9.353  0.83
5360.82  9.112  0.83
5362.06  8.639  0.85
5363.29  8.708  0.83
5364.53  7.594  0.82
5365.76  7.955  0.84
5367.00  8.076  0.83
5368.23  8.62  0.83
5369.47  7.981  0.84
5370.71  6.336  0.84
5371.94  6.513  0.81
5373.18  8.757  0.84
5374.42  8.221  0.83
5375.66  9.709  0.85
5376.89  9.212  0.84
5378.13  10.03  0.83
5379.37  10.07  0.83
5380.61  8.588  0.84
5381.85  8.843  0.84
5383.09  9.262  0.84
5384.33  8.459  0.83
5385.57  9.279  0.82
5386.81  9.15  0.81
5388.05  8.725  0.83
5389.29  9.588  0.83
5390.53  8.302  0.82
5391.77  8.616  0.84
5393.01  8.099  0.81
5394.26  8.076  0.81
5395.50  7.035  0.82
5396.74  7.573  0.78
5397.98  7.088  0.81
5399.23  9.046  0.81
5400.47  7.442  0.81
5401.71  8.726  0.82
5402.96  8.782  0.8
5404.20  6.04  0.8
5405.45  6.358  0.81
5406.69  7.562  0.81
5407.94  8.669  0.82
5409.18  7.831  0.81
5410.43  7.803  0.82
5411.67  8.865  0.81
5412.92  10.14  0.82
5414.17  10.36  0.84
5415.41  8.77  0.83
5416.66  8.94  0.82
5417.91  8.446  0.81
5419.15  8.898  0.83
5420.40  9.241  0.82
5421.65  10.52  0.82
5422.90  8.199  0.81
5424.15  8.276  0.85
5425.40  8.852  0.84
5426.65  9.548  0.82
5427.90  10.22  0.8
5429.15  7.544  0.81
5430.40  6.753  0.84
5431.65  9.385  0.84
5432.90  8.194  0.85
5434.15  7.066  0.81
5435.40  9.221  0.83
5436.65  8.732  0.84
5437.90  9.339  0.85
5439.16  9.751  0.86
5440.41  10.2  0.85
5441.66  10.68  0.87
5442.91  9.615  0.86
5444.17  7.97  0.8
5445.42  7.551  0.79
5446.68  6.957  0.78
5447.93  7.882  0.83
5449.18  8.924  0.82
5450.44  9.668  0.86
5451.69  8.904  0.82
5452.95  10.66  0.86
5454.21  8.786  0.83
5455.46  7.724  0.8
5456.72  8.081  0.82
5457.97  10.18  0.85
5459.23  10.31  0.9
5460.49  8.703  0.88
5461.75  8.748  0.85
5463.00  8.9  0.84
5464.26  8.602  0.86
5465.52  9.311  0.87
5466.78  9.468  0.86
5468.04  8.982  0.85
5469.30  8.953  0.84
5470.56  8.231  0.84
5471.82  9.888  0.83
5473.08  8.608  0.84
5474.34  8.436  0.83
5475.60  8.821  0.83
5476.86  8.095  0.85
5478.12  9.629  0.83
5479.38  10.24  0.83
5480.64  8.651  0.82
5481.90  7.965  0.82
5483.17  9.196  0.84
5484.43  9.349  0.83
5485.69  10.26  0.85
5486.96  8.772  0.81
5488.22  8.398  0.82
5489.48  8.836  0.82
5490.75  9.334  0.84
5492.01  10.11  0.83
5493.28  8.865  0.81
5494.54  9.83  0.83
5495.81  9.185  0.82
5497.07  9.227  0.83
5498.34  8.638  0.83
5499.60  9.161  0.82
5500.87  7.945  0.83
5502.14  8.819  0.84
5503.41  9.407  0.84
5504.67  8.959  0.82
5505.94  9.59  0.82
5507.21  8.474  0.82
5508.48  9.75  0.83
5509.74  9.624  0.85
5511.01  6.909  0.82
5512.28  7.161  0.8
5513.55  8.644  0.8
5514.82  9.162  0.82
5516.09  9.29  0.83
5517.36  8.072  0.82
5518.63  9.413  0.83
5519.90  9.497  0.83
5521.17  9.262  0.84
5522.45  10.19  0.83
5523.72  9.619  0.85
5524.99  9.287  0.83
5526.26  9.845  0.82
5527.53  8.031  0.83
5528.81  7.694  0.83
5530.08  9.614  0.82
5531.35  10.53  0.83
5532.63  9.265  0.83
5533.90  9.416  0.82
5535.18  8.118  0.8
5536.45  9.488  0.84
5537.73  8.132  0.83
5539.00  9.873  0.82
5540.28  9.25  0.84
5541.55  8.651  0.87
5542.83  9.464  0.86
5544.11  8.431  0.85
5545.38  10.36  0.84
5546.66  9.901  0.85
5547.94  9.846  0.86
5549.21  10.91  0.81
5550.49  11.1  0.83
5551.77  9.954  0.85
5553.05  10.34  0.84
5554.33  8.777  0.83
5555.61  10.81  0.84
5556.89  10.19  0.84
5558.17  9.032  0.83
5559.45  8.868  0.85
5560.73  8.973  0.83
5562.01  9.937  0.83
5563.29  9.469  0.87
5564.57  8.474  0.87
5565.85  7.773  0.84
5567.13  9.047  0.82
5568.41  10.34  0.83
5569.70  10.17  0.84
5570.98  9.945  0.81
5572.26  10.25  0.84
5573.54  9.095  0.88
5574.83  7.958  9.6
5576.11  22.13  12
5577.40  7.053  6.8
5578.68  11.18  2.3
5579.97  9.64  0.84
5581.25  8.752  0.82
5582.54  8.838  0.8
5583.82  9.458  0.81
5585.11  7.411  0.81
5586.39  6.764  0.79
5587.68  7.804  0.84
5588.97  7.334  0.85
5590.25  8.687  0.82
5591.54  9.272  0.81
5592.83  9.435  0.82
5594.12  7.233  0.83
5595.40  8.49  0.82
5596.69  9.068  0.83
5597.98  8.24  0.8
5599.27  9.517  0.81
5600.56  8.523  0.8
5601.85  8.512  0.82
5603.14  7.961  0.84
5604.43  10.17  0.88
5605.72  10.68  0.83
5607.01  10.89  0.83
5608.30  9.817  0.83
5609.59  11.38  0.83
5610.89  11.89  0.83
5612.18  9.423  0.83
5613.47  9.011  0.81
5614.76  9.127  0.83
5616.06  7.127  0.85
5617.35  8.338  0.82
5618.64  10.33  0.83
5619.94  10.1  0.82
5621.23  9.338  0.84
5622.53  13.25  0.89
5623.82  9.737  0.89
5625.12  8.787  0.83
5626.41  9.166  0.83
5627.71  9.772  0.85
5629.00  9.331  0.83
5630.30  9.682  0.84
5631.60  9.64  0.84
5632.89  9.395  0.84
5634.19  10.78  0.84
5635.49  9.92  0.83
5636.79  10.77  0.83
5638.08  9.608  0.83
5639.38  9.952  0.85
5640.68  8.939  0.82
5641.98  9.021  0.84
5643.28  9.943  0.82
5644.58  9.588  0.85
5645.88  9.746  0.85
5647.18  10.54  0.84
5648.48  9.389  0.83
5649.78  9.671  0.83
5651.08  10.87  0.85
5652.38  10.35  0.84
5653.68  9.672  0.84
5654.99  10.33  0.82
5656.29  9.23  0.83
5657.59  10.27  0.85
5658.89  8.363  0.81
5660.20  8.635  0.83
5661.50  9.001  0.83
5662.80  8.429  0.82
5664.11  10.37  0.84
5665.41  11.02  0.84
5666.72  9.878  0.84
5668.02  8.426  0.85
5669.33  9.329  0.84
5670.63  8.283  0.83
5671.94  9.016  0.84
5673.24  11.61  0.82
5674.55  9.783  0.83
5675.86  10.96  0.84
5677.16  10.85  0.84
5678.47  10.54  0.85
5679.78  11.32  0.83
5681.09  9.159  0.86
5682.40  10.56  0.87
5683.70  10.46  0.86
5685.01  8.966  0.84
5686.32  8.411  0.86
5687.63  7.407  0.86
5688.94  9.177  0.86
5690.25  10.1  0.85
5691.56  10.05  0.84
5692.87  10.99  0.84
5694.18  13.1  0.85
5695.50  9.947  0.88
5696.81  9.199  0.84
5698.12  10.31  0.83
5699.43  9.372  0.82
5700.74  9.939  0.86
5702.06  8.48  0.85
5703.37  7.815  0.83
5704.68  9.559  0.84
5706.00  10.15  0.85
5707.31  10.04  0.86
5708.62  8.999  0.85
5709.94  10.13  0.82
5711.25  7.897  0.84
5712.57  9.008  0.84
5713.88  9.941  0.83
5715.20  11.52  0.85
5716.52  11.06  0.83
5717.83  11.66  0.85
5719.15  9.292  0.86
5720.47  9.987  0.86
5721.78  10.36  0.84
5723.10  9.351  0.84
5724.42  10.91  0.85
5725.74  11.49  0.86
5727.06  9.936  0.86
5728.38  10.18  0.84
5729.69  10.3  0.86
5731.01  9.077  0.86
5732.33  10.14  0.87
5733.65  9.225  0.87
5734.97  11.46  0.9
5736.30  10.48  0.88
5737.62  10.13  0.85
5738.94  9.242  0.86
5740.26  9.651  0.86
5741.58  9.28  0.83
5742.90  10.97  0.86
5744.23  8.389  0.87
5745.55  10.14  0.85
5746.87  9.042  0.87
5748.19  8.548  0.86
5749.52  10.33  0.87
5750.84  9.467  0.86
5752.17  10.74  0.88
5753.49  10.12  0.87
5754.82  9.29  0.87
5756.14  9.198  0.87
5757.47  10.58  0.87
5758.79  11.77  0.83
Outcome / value -0.11 mag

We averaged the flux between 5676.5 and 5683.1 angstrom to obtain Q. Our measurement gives 10.5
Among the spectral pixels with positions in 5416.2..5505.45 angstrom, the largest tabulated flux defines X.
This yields 10.68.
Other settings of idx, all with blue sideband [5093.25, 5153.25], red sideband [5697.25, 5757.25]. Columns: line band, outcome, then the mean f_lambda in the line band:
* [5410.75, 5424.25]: -0.170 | 9.15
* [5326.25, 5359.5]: -0.158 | 8.5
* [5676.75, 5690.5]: -0.015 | 9.69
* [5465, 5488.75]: -0.101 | 9.01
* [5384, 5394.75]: -0.142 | 8.71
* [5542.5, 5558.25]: -0.149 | 9.97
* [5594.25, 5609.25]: -0.025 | 9.24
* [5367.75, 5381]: -0.134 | 8.54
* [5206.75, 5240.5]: -0.118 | 7.33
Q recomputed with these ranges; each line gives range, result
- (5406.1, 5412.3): 8.15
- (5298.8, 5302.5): 7.75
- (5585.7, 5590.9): 7.65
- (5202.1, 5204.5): 5.25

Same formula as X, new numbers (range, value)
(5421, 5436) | 10.52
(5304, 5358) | 10.24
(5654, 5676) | 11.61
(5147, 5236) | 9.613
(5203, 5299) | 10.85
